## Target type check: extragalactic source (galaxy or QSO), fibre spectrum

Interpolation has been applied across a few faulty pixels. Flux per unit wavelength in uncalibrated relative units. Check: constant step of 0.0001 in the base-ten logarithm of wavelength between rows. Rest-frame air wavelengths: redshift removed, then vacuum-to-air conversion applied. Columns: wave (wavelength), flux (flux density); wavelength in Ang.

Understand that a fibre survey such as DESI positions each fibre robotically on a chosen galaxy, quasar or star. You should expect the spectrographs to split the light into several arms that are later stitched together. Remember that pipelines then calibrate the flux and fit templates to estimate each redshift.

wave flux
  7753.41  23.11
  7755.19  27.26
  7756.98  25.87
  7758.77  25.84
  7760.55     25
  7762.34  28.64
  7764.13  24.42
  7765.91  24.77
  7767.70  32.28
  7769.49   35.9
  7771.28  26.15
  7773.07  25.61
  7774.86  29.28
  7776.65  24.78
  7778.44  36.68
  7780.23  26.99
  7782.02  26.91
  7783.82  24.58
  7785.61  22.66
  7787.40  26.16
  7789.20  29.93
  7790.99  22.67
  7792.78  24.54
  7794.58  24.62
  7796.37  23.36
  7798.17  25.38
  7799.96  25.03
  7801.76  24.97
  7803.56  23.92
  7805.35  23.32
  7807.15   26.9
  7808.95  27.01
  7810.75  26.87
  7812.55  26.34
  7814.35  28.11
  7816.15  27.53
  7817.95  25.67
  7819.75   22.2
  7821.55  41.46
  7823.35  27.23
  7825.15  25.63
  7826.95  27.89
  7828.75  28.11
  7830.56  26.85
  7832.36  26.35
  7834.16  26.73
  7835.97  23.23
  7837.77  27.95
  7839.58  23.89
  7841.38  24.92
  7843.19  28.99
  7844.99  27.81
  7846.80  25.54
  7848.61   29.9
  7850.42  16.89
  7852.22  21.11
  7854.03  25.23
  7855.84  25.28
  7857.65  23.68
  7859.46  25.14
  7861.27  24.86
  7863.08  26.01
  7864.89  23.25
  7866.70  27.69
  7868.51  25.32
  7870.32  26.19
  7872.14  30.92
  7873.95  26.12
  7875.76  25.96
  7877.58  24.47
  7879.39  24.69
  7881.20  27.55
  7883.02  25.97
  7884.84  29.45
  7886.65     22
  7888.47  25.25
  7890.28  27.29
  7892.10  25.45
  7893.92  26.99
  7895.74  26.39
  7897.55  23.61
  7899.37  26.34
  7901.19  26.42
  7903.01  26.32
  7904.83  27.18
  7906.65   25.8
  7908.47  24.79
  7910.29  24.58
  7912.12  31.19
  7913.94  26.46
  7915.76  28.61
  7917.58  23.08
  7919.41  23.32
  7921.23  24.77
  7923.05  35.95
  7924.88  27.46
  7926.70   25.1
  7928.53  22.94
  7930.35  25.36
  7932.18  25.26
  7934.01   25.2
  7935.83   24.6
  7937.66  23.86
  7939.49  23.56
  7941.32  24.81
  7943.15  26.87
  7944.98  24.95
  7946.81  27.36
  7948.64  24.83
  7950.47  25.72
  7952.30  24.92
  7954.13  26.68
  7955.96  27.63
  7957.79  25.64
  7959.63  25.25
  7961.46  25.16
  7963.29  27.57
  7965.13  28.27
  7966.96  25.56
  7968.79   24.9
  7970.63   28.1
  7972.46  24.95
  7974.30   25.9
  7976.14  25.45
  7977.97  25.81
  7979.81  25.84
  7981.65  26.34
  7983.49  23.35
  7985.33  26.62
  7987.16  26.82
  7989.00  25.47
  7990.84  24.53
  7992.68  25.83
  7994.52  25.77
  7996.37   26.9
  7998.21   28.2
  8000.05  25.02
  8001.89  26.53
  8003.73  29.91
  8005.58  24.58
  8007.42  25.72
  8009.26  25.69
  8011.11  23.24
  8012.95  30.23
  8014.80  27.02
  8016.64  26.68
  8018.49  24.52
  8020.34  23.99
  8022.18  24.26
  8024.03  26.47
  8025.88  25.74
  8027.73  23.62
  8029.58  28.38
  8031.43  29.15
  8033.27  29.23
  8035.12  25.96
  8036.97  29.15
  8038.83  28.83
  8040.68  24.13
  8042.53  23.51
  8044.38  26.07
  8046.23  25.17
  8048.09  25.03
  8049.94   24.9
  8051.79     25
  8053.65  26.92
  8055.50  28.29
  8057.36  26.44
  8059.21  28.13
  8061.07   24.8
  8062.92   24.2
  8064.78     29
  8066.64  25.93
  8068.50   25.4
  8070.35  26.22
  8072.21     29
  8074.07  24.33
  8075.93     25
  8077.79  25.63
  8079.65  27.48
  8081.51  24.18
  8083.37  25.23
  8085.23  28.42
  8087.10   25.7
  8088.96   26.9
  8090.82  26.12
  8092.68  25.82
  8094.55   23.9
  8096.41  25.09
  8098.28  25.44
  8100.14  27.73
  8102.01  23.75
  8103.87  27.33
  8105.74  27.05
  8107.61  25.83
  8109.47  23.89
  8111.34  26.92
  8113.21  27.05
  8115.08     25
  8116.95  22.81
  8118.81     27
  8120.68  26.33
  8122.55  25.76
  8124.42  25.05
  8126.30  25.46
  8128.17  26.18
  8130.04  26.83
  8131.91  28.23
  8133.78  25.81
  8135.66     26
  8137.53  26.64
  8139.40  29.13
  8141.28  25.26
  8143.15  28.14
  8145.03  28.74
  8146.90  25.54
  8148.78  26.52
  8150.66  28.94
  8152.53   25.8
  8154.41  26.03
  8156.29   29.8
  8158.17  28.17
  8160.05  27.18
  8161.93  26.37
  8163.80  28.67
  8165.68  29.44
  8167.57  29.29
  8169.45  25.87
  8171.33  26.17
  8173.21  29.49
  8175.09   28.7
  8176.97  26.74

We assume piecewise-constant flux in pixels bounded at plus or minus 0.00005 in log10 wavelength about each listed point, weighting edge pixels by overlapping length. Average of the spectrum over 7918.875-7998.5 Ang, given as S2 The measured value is 25.9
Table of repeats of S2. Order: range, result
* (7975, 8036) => 26.1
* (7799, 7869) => 26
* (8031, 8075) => 26.4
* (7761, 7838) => 26.9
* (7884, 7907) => 26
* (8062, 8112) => 26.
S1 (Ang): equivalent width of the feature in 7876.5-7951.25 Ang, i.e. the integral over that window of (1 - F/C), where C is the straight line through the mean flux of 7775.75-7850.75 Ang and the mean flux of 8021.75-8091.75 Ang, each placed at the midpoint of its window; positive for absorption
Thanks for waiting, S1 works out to 1.3 Ang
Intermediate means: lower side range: 26.4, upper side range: 26.3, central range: 25.9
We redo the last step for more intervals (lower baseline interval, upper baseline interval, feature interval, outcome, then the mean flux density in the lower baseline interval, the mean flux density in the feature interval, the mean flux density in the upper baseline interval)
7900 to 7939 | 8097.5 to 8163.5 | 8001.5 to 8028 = 0.4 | 26.1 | 25.9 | 26.5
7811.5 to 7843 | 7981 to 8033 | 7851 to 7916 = 2.3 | 27.1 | 25.9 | 26.1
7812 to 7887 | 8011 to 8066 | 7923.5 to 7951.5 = 1.0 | 26.2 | 25.4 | 26.3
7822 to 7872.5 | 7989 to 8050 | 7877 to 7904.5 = 0.0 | 25.9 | 25.9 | 26.2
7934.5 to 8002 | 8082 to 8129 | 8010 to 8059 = -0.8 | 25.8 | 26.3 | 25.8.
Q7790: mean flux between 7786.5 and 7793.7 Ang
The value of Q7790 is 25.8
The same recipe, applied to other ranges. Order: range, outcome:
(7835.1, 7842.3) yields 25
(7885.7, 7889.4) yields 23.8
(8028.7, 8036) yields 28.2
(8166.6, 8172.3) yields 27.1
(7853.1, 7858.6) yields 24.7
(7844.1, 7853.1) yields 24.2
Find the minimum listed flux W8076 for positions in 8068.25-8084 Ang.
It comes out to 24.18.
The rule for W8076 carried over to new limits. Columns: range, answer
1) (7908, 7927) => 23.08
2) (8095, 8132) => 22.81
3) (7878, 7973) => 22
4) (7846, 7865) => 16.89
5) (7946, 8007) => 23.35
